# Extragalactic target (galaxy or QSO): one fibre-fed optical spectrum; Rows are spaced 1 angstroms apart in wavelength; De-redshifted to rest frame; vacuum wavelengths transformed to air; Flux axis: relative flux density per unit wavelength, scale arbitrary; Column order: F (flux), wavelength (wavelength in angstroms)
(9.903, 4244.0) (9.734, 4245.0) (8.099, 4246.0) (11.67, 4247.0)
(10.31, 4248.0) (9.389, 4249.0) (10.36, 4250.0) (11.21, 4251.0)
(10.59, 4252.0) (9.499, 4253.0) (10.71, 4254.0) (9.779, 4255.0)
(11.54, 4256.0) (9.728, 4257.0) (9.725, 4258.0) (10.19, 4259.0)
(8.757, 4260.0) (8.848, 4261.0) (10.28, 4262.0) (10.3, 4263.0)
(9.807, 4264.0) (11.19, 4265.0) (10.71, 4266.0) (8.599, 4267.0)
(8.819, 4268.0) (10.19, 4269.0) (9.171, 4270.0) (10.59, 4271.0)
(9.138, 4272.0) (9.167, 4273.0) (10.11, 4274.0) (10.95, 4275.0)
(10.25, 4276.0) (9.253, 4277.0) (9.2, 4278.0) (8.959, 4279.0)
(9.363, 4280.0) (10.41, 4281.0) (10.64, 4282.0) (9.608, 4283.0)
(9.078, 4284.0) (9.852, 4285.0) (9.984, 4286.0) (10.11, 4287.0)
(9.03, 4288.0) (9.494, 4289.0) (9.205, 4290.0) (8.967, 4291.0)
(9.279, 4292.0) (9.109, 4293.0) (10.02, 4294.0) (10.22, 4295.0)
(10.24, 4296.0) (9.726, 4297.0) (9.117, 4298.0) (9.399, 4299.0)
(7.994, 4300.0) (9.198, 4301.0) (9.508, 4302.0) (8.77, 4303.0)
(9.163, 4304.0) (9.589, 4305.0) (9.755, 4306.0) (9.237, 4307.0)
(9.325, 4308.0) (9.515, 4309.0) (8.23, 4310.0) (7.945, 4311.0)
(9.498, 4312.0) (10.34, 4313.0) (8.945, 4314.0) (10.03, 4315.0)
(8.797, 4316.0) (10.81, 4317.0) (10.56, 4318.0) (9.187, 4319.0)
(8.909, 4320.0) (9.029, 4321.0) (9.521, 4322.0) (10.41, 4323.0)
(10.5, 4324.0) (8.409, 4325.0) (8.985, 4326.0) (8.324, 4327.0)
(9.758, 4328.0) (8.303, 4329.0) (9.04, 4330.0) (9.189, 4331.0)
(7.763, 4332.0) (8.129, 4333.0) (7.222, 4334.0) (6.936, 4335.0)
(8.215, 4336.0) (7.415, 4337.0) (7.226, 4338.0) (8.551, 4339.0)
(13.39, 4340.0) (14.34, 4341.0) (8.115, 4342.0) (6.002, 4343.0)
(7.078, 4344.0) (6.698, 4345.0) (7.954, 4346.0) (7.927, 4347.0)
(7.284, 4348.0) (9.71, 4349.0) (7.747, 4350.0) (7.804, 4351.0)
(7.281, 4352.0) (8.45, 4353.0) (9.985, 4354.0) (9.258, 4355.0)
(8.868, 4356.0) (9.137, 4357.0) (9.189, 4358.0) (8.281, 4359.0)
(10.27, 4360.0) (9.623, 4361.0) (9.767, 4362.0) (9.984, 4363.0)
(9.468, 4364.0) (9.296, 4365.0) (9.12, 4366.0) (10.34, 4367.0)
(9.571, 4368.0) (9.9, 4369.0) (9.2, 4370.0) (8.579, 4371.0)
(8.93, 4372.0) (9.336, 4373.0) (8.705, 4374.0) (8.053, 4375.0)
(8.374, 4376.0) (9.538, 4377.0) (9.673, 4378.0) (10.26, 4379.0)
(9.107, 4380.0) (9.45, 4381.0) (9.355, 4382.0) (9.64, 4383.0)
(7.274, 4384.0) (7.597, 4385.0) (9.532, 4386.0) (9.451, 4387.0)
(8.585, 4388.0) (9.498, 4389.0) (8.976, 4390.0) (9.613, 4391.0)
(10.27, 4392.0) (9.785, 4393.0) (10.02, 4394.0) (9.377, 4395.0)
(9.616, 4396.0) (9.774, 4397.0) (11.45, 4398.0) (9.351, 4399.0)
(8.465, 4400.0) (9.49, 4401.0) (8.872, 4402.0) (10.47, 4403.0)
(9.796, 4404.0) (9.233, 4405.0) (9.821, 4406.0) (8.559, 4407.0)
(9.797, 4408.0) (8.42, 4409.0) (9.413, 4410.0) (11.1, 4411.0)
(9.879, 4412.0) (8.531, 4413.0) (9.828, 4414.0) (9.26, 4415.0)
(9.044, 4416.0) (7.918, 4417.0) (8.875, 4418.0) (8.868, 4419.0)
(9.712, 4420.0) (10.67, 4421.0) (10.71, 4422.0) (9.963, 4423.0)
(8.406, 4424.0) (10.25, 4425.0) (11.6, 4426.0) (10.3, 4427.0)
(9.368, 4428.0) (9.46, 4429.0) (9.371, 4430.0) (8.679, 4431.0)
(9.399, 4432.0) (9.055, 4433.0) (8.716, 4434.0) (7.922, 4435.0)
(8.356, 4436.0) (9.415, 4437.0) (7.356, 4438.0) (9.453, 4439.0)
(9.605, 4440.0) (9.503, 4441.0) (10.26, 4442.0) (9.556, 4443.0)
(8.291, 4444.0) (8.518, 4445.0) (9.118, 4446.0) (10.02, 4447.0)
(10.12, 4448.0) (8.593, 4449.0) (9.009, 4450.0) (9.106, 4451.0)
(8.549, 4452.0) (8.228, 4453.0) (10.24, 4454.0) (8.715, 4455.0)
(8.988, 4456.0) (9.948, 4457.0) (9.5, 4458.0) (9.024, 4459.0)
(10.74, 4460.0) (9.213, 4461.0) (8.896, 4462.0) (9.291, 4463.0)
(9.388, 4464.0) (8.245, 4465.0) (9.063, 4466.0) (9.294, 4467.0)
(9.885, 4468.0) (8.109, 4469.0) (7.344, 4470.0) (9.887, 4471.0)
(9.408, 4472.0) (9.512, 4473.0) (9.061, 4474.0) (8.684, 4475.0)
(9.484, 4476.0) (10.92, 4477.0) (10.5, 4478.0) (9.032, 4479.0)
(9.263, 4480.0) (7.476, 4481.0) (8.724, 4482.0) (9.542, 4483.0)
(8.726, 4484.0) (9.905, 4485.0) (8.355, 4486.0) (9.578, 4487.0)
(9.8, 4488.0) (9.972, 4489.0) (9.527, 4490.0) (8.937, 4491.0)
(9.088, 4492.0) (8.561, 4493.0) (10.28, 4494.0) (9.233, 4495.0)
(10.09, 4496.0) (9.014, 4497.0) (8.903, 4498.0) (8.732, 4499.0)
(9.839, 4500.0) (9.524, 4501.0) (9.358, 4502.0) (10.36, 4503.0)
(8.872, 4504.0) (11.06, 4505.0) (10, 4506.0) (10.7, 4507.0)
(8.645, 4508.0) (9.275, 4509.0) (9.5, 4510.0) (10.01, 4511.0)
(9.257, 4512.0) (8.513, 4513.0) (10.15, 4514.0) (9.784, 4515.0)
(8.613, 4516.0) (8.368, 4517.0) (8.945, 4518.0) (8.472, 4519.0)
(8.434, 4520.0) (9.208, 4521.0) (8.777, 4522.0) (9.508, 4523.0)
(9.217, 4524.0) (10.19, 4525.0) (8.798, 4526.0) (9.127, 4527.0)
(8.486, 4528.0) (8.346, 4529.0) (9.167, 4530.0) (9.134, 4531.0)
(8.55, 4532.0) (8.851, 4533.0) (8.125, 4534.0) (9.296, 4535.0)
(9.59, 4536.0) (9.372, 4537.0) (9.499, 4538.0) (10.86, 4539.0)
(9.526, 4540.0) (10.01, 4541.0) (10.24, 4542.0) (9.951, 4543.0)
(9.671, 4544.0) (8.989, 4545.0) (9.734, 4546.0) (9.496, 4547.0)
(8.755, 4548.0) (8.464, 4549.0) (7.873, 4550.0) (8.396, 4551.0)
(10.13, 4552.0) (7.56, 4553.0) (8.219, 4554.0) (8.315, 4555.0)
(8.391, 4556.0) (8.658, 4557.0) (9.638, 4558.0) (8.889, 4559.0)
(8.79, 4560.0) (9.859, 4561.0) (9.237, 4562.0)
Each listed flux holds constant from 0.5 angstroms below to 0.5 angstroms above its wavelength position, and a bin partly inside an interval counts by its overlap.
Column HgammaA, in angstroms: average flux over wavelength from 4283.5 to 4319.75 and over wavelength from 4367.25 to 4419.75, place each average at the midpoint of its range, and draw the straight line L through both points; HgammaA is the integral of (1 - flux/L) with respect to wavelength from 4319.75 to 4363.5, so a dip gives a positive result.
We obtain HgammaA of 2.8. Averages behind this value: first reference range 9.42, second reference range 9.3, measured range 8.77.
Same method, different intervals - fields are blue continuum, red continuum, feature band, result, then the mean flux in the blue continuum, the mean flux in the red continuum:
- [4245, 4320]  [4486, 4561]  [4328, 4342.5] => 1.1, 9.68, 9.23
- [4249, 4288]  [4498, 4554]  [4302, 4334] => 1.9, 9.89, 9.25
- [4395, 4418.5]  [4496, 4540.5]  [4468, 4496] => 0.3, 9.43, 9.28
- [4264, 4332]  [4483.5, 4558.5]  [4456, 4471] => 0.2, 9.48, 9.23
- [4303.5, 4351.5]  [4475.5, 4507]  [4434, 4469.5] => 0.8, 8.89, 9.46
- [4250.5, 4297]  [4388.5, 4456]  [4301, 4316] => 0.7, 9.82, 9.38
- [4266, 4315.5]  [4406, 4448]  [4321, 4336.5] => 1.2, 9.49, 9.35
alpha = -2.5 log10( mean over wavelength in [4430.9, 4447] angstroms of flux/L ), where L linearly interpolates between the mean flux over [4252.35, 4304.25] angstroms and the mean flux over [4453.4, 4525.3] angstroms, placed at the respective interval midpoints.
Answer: 0.05 mag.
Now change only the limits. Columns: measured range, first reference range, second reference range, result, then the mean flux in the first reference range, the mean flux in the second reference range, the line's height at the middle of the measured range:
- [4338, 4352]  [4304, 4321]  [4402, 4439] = 0.10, 9.4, 9.37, 9.39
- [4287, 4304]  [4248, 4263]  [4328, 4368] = 0.02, 10.1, 8.75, 9.49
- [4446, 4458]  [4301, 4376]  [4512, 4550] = -0.02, 8.99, 9.18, 9.1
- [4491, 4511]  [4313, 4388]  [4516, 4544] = -0.04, 8.98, 9.19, 9.15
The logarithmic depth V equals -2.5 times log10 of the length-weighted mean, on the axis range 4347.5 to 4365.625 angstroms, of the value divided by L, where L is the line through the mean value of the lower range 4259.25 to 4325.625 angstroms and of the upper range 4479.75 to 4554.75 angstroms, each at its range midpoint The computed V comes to 0.058 mag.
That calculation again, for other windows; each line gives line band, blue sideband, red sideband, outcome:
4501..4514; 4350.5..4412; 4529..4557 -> -0.06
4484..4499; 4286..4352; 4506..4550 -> -0.02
